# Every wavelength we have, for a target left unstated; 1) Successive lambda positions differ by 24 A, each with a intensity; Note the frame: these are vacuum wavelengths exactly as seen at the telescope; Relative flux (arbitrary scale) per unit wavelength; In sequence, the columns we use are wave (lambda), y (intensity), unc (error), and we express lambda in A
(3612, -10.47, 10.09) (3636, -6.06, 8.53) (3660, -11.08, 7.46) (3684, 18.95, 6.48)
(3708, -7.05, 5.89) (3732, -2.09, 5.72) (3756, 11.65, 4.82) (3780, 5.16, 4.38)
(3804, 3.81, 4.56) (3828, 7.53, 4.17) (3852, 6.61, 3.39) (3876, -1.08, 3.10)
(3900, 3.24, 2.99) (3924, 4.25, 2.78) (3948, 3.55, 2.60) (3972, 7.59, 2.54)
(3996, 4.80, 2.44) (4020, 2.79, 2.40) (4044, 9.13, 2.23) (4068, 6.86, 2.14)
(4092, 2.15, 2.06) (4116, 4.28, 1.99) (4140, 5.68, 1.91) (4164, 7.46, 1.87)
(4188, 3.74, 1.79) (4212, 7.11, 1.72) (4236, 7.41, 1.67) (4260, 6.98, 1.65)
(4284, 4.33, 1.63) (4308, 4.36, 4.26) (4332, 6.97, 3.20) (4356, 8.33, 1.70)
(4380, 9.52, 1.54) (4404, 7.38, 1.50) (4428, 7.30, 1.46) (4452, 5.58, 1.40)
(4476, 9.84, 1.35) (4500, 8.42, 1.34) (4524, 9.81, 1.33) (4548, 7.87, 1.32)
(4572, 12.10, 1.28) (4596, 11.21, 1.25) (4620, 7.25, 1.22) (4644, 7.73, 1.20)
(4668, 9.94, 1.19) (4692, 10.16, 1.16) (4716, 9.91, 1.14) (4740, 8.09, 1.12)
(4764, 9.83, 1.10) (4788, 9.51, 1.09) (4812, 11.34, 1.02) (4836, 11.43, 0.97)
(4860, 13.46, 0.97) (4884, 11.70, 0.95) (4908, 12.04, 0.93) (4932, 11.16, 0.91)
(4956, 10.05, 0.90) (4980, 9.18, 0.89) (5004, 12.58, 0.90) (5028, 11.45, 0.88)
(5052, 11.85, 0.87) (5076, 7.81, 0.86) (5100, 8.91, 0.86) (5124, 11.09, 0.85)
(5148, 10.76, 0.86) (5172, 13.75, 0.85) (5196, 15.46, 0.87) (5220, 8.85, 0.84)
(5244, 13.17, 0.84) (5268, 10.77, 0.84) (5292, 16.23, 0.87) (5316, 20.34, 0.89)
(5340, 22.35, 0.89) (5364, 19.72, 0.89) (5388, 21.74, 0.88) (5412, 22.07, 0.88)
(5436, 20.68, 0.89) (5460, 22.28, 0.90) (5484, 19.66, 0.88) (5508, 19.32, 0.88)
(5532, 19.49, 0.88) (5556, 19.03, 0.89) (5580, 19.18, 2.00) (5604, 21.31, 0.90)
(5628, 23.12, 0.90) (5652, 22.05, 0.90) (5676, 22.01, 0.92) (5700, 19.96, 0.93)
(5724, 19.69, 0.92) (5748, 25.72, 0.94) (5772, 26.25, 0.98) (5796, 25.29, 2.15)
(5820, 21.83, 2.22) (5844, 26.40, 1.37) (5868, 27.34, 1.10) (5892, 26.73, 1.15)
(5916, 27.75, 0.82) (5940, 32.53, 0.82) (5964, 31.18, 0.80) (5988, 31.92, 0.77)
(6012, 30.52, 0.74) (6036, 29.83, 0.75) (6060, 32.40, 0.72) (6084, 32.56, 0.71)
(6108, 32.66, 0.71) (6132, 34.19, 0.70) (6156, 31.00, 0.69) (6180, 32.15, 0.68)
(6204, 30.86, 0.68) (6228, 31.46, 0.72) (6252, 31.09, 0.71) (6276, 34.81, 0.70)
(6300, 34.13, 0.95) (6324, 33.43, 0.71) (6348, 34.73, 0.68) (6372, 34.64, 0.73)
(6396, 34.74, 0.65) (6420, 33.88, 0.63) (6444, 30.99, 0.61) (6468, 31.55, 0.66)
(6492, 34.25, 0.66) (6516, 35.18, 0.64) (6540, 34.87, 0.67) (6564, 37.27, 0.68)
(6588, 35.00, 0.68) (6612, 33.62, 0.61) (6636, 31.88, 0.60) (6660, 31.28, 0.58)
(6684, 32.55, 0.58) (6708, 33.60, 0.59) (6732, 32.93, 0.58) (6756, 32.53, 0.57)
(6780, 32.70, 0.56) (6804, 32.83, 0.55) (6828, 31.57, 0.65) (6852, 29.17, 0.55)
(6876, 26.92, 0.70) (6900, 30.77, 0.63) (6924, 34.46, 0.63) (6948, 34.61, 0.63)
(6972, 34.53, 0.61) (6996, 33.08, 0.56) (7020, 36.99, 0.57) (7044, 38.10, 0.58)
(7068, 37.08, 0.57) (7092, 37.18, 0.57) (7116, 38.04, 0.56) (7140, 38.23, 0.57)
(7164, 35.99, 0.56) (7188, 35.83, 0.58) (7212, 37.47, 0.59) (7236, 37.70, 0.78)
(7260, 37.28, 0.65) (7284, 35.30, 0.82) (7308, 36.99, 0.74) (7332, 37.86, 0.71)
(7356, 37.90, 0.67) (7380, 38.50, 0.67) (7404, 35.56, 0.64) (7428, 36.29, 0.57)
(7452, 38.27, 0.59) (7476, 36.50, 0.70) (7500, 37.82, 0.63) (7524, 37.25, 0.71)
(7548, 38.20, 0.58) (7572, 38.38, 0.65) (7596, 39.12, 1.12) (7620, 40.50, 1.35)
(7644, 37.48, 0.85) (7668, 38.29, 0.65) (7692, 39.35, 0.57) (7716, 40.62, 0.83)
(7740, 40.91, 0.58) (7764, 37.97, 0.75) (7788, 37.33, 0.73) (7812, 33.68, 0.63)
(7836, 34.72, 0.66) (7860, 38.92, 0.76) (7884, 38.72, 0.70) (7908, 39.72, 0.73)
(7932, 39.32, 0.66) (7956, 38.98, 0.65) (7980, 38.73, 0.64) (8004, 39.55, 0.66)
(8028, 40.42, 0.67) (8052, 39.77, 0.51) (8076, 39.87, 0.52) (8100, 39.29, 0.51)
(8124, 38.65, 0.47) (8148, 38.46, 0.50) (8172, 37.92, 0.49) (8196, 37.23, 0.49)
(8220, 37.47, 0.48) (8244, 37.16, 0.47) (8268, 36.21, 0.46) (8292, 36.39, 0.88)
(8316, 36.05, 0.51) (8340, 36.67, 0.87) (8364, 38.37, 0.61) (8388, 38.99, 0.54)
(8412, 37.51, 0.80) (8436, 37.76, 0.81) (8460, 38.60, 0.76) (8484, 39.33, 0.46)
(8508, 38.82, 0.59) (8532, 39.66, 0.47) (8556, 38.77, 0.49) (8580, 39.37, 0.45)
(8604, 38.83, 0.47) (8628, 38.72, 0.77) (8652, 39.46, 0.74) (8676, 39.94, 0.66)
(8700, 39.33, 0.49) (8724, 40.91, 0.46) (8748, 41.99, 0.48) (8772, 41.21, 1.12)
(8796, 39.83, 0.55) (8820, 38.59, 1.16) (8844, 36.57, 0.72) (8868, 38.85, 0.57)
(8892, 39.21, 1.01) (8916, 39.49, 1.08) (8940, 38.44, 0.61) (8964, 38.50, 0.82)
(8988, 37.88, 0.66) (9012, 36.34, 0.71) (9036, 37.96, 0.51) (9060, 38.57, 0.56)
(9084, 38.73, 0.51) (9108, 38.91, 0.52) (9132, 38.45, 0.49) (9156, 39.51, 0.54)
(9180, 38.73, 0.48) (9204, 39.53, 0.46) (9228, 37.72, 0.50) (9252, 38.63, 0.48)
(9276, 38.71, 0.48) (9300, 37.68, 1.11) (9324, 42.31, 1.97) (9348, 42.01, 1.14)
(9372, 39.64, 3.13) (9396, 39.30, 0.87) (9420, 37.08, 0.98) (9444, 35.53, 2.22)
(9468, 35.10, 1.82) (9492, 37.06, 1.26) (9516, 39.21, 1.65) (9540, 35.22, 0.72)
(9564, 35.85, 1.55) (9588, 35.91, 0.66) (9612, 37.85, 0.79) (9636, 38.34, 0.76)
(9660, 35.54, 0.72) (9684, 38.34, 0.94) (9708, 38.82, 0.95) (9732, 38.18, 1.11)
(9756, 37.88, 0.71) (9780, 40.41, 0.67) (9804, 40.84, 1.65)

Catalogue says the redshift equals 0.327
